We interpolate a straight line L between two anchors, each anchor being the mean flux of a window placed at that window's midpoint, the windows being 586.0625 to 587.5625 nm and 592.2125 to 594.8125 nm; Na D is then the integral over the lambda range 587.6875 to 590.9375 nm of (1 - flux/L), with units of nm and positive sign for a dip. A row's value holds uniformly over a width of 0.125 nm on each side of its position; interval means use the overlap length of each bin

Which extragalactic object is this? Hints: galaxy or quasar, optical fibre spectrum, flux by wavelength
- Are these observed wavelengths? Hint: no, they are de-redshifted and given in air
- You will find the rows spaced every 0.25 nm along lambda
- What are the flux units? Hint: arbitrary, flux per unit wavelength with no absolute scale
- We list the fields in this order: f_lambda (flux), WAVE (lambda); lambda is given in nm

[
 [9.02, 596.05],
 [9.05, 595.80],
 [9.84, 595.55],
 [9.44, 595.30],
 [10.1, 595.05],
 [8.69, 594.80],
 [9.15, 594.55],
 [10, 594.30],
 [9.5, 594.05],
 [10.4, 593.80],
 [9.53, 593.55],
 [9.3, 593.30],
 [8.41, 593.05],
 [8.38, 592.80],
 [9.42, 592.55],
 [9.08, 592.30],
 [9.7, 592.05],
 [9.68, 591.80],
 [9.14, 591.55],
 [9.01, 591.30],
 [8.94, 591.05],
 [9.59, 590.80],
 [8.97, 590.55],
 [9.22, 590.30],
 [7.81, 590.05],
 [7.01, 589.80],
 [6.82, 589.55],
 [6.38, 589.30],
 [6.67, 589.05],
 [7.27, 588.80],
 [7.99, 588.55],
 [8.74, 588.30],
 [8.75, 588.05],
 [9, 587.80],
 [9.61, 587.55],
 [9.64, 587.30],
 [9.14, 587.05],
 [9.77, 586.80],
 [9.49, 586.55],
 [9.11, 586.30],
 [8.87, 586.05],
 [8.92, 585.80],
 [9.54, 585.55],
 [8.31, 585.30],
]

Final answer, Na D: 0.47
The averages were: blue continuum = 9.4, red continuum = 9.29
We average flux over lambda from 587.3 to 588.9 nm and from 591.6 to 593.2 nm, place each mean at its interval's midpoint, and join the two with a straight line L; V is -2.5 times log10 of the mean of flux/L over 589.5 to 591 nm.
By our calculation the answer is 0.070 mag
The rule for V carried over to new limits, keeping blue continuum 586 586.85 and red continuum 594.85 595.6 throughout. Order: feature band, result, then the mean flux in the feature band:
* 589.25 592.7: 0.10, 8.67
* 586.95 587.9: 0.00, 9.36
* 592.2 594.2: 0.04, 9.26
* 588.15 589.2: 0.22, 7.66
